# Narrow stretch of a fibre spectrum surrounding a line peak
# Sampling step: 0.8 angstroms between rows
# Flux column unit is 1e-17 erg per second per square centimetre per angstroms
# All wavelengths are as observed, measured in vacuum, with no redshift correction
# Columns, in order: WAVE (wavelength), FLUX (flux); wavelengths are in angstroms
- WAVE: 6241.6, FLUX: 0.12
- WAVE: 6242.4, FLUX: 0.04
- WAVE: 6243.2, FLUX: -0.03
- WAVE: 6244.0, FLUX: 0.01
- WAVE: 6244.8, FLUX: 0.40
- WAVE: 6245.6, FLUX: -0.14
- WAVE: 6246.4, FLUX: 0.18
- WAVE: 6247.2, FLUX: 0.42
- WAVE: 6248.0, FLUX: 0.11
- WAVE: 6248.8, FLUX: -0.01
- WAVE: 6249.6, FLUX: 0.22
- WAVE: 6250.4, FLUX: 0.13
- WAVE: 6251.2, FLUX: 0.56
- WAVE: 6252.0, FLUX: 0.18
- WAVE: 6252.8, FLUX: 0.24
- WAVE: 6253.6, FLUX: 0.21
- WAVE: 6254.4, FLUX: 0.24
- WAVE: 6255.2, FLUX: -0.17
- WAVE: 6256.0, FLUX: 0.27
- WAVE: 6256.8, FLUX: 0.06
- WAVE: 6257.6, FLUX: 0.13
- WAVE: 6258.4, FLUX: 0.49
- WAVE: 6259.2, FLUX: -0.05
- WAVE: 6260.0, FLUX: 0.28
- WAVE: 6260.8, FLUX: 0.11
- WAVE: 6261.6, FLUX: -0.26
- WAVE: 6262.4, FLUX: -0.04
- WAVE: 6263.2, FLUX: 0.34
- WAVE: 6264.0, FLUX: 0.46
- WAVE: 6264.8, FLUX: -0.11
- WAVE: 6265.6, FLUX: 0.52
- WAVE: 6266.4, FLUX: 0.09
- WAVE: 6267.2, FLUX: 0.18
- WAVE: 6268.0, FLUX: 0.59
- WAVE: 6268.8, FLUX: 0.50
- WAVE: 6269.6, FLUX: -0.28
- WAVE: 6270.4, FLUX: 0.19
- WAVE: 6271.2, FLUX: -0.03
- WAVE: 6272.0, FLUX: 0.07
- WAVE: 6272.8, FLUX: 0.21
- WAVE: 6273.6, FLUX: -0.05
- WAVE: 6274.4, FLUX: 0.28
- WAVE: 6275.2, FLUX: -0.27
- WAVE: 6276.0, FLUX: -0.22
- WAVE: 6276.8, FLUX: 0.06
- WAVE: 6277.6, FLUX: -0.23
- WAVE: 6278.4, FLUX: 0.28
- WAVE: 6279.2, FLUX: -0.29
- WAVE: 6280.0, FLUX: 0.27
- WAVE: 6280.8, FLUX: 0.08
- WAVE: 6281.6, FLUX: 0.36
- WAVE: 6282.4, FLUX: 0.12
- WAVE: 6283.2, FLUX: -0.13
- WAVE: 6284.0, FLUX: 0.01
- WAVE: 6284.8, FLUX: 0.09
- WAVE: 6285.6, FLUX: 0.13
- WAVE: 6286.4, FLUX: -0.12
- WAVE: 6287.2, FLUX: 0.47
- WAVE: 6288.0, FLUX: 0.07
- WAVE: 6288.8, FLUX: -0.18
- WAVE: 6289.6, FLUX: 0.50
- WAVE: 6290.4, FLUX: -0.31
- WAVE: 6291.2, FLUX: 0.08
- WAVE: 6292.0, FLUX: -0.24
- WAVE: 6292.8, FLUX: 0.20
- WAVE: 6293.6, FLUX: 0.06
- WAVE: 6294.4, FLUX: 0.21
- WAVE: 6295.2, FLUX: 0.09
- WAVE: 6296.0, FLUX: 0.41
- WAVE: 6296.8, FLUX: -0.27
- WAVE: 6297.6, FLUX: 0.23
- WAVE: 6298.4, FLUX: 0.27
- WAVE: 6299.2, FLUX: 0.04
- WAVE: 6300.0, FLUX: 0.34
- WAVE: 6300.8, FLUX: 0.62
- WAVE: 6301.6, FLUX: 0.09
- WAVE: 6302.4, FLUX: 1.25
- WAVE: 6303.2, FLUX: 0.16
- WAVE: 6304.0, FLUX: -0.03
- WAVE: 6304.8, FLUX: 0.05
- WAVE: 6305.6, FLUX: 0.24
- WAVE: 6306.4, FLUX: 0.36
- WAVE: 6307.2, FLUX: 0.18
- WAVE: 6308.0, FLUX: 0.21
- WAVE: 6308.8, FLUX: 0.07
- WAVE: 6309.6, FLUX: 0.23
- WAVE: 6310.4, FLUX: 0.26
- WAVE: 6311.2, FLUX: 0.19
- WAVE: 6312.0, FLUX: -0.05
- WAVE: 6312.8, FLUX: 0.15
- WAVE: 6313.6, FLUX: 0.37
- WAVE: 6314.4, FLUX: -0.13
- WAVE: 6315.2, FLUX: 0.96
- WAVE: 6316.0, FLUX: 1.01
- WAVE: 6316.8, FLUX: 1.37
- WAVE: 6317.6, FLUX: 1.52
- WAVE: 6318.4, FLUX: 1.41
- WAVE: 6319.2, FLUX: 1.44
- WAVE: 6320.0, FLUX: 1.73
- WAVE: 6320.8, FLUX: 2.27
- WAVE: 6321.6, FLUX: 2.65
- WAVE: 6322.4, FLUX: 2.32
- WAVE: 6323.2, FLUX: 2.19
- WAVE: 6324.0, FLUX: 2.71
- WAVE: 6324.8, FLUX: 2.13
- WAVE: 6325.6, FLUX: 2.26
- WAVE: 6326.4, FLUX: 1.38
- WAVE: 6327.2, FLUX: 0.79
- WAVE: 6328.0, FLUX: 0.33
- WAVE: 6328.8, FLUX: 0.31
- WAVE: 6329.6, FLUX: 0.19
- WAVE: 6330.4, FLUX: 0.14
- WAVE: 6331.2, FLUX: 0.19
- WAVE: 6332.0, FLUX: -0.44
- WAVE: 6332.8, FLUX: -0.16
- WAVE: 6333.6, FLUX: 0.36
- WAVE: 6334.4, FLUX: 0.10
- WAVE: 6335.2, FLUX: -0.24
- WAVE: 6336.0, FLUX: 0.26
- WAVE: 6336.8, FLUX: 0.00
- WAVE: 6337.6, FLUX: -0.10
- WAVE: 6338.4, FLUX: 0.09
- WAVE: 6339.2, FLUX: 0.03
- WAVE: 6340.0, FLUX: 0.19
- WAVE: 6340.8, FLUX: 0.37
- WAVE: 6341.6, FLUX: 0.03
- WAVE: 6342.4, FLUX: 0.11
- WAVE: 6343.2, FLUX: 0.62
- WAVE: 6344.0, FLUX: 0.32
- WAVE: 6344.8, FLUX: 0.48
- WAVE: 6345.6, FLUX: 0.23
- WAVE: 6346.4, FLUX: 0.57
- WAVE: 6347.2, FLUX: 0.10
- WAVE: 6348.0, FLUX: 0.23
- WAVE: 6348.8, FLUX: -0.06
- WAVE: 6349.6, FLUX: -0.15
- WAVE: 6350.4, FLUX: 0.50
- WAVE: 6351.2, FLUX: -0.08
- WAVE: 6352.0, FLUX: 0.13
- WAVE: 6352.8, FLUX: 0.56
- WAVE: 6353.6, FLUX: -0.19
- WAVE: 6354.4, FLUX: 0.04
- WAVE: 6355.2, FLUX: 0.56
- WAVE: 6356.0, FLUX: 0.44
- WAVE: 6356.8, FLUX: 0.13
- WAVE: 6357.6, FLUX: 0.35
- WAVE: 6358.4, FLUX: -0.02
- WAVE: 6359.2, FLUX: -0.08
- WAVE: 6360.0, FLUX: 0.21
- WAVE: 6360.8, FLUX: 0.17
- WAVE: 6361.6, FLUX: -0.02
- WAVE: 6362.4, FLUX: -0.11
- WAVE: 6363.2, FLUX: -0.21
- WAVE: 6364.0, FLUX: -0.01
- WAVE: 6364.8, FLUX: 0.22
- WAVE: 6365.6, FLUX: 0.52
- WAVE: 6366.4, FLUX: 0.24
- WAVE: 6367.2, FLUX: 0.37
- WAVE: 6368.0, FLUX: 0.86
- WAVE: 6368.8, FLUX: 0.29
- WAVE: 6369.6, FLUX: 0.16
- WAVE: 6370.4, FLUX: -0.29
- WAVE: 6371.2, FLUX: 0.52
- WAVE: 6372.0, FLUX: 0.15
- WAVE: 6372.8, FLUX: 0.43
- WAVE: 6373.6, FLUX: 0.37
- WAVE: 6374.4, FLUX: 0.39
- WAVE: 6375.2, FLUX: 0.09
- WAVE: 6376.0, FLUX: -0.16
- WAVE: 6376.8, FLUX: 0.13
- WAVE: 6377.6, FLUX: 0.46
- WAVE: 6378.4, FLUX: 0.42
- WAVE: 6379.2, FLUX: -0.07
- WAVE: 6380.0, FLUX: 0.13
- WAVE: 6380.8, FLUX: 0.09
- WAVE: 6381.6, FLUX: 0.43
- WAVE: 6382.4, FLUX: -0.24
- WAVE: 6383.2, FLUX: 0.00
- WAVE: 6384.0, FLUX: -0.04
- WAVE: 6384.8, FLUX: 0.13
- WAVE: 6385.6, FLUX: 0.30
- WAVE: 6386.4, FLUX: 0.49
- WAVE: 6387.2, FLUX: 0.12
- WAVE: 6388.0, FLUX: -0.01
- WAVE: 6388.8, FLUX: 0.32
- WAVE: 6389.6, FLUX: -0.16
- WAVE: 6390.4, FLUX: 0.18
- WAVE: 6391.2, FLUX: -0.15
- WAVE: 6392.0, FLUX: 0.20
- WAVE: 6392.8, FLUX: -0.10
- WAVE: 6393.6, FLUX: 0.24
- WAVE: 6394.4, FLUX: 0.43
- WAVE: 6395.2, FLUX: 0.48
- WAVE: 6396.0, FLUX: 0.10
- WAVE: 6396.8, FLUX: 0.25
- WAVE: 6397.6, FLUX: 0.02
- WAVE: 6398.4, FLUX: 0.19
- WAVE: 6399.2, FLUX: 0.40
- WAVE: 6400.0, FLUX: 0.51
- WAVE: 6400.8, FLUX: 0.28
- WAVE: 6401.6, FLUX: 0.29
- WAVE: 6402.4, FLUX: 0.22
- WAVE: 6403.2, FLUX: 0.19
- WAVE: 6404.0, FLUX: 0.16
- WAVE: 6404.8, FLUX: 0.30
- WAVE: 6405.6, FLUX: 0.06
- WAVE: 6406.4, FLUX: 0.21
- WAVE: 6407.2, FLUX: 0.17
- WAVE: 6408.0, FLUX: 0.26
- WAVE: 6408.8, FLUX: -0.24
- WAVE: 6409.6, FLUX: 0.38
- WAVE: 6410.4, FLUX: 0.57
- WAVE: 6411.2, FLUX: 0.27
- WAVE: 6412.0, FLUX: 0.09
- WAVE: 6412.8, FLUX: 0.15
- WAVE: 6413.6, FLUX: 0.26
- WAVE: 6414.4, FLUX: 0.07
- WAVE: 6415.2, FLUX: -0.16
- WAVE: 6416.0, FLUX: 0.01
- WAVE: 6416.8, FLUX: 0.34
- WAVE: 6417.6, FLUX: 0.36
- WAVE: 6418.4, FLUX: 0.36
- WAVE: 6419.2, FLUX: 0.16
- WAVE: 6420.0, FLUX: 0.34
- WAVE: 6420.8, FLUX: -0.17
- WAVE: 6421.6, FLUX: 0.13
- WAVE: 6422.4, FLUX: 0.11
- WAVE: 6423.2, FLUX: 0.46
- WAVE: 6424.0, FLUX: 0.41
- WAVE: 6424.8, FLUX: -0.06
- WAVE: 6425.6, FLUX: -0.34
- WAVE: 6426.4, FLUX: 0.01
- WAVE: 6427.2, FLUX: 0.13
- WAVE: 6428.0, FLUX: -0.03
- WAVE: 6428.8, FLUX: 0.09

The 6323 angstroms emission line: [O II]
